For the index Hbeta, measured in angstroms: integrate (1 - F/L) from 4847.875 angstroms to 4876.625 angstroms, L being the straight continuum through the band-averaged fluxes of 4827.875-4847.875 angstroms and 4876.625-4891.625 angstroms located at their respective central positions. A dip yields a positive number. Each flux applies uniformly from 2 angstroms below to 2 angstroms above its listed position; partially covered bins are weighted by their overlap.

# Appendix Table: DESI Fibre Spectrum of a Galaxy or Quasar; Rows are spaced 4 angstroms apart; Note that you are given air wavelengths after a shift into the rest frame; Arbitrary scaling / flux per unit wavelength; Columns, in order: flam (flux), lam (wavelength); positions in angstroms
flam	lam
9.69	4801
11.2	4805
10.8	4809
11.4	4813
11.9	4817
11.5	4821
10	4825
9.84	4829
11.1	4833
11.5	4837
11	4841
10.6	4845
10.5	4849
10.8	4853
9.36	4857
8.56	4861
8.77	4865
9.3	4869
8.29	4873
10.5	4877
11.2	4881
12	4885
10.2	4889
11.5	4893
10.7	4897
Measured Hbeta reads 4.1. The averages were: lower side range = 10.8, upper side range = 11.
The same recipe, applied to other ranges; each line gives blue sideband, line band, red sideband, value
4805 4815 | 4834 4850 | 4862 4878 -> -1.43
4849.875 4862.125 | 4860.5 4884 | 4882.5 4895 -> 2.00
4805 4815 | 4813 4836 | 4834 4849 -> 0.23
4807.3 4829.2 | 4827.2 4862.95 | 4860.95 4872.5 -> -2.02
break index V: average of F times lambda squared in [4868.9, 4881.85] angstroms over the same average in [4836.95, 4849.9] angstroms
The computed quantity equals 0.91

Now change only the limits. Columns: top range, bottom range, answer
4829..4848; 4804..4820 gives 0.97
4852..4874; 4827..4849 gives 0.86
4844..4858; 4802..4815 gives 0.96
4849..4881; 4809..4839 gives 0.88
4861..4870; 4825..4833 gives 0.89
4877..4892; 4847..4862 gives 1.13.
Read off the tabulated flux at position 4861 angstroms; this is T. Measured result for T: 8.56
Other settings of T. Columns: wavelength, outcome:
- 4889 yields 10.2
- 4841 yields 11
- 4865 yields 8.77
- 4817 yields 11.9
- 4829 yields 9.84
